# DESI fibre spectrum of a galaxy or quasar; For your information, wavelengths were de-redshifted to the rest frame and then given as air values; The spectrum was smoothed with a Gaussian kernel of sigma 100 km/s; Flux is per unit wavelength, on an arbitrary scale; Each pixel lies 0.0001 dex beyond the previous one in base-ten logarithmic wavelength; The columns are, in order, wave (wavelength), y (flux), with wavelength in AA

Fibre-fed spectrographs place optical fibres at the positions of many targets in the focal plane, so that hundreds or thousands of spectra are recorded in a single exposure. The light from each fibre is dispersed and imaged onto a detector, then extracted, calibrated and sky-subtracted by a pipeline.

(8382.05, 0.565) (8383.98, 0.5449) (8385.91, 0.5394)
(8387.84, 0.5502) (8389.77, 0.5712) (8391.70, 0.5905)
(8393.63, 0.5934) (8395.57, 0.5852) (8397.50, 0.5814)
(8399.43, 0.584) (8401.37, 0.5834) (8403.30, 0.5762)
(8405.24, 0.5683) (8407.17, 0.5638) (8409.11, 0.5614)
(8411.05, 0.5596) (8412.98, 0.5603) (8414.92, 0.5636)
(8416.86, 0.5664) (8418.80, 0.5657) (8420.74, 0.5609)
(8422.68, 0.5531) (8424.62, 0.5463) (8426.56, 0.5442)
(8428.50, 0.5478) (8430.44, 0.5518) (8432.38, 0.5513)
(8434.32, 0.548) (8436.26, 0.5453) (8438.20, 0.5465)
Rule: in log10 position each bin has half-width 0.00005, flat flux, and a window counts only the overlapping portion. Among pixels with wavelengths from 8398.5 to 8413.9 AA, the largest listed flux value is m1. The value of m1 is 0.584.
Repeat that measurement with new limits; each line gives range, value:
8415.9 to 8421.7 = 0.5664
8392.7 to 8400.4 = 0.5934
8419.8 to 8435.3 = 0.5609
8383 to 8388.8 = 0.5502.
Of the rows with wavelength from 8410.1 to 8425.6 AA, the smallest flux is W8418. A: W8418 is 0.5463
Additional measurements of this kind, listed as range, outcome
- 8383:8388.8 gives 0.5394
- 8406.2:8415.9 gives 0.5596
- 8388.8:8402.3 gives 0.5712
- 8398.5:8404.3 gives 0.5762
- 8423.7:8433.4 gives 0.5442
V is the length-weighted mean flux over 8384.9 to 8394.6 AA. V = 0.569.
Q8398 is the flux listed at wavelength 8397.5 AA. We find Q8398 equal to 0.5814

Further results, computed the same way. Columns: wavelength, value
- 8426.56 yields 0.5442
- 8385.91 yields 0.5394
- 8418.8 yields 0.5657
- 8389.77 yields 0.5712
